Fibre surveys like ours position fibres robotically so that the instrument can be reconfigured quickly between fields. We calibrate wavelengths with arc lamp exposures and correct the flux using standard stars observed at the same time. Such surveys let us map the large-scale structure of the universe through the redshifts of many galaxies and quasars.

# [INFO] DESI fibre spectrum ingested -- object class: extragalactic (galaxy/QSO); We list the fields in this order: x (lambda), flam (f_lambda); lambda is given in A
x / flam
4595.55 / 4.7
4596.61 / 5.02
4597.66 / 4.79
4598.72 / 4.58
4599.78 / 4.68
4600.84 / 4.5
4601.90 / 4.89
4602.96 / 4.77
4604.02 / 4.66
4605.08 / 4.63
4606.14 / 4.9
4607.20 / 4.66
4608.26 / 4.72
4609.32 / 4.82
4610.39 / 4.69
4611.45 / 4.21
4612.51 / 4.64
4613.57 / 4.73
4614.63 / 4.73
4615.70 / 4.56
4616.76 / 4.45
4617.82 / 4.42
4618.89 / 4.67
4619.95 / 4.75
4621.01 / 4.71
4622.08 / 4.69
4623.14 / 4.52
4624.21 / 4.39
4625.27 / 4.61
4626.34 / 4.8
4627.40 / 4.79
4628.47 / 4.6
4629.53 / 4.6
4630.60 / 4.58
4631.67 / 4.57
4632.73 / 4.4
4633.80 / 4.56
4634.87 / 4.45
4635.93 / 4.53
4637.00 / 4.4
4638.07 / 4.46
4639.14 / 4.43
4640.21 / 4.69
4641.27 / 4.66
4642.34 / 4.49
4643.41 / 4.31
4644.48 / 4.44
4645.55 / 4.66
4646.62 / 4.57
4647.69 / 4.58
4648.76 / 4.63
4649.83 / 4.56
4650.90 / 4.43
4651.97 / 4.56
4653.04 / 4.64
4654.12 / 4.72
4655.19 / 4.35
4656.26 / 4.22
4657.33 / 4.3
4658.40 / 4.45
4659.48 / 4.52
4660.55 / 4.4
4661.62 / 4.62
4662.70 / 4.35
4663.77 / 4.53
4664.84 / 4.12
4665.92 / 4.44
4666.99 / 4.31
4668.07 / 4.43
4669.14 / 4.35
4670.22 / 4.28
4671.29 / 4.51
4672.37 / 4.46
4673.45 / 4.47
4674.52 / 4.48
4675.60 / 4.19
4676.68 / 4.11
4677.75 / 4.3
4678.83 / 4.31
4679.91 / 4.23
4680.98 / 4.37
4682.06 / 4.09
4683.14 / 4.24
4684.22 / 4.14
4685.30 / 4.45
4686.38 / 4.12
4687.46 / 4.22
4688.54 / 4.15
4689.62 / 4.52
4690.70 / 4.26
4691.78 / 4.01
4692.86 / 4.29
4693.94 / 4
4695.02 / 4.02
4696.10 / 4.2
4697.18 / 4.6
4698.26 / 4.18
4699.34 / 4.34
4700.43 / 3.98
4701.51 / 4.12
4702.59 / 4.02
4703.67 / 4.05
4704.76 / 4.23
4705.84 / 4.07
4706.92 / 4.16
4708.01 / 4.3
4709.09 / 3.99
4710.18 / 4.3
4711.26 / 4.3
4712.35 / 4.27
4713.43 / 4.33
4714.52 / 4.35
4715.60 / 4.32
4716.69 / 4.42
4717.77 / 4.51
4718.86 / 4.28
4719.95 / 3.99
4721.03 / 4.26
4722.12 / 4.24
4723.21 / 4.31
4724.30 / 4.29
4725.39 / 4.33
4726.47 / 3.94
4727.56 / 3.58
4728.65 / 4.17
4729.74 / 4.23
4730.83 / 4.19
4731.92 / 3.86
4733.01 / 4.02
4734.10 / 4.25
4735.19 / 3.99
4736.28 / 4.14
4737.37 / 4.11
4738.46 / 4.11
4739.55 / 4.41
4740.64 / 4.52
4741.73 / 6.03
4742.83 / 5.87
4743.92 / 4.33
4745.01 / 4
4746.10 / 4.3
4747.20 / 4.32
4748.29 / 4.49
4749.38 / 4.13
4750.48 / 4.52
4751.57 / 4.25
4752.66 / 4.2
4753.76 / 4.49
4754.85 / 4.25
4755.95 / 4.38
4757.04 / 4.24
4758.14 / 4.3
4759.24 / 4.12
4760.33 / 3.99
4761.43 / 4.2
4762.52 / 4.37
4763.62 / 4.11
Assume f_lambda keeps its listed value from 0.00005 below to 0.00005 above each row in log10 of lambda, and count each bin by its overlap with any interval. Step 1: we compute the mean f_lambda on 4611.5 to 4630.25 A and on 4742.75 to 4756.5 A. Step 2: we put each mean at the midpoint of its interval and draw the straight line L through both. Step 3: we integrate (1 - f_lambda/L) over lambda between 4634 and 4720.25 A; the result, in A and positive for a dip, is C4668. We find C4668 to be 3.3 A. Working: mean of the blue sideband 4.62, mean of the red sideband 4.38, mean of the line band 4.34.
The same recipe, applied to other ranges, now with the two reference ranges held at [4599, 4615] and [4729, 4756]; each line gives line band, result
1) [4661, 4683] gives 0.9 A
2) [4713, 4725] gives 0.3 A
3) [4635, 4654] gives 0.3 A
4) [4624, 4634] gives 0.1 A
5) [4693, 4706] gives 0.9 A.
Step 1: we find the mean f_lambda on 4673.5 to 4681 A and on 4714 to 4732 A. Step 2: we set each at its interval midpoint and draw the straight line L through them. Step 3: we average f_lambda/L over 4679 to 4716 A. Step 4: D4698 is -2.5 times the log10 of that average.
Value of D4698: 0.01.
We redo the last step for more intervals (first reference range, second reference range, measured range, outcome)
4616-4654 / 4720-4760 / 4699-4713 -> 0.06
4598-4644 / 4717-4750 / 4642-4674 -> 0.01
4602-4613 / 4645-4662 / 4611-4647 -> 0.01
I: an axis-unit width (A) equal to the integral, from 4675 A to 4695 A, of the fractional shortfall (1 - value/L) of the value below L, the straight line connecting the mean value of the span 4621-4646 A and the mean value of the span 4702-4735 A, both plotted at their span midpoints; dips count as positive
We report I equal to 0.5 A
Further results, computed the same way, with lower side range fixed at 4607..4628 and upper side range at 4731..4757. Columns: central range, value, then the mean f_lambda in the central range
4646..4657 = 0.1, 4.52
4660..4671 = 0.4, 4.39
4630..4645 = 0.3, 4.5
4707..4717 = 0.4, 4.28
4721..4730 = 0.6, 4.14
